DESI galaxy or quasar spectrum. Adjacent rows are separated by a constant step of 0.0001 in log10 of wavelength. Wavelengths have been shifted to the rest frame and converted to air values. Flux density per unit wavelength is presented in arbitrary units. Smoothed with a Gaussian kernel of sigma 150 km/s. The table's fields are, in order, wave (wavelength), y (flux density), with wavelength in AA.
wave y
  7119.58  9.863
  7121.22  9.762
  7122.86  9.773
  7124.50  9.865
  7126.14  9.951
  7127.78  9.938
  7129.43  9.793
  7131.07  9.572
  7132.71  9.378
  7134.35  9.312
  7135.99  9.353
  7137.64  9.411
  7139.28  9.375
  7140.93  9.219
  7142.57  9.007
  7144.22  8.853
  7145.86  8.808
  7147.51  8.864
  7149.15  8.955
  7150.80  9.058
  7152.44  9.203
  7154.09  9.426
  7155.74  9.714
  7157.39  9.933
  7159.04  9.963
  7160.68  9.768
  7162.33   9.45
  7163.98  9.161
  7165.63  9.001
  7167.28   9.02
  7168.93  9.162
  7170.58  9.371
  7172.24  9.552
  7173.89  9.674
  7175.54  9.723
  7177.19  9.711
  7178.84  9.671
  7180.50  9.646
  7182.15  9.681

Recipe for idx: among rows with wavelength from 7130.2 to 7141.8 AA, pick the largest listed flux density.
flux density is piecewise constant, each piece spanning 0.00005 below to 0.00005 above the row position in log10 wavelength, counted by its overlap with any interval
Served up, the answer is 9.572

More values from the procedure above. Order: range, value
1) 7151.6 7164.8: 9.963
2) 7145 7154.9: 9.426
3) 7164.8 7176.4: 9.723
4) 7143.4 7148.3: 8.864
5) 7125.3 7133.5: 9.951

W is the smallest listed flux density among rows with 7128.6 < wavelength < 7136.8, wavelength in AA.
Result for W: 9.312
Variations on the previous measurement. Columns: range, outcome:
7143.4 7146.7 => 8.808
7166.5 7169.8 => 9.02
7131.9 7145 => 8.853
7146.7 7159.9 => 8.864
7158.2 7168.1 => 9.001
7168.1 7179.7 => 9.162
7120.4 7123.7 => 9.762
